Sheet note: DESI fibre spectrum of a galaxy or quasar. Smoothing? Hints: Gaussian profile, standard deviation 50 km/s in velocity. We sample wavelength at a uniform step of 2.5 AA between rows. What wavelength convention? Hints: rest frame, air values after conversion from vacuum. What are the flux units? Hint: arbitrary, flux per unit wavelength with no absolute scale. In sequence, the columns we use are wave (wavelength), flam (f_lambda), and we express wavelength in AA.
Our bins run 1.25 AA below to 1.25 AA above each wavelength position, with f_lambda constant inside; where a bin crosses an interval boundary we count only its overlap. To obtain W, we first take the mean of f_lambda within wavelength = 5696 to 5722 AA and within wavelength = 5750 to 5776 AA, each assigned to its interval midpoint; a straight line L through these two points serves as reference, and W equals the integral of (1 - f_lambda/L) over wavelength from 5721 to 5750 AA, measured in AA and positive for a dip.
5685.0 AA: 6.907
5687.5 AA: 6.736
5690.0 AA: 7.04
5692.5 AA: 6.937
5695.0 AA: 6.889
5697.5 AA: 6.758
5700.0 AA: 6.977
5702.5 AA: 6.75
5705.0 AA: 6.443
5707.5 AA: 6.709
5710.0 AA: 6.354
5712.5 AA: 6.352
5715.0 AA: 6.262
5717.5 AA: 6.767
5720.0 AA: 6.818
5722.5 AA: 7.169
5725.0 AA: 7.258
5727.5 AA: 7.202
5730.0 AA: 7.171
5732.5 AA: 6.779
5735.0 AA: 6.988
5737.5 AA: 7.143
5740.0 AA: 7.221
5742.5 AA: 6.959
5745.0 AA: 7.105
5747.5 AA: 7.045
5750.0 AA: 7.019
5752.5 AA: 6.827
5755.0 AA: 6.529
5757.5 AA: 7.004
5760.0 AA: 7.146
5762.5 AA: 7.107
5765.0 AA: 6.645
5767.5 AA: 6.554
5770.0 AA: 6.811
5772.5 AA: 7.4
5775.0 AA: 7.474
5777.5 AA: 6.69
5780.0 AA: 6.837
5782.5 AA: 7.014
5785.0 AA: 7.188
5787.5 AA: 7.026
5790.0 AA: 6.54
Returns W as -1.3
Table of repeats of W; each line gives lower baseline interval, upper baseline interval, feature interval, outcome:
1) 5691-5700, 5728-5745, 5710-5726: 0.57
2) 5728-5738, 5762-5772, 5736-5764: -0.38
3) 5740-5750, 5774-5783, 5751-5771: 0.55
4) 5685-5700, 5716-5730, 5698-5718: 1.11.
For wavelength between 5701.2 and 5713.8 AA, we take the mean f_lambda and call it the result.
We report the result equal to 6.52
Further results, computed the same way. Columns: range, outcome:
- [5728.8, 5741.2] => 7.06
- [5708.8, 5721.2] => 6.51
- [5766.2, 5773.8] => 6.92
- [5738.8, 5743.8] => 7.09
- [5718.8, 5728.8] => 7.11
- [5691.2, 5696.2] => 6.91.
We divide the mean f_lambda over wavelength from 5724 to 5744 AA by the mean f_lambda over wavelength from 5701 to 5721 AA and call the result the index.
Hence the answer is 1.08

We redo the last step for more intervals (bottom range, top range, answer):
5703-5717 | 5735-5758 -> 1.08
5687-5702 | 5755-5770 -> 0.99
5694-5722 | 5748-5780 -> 1.04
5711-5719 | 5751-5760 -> 1.06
